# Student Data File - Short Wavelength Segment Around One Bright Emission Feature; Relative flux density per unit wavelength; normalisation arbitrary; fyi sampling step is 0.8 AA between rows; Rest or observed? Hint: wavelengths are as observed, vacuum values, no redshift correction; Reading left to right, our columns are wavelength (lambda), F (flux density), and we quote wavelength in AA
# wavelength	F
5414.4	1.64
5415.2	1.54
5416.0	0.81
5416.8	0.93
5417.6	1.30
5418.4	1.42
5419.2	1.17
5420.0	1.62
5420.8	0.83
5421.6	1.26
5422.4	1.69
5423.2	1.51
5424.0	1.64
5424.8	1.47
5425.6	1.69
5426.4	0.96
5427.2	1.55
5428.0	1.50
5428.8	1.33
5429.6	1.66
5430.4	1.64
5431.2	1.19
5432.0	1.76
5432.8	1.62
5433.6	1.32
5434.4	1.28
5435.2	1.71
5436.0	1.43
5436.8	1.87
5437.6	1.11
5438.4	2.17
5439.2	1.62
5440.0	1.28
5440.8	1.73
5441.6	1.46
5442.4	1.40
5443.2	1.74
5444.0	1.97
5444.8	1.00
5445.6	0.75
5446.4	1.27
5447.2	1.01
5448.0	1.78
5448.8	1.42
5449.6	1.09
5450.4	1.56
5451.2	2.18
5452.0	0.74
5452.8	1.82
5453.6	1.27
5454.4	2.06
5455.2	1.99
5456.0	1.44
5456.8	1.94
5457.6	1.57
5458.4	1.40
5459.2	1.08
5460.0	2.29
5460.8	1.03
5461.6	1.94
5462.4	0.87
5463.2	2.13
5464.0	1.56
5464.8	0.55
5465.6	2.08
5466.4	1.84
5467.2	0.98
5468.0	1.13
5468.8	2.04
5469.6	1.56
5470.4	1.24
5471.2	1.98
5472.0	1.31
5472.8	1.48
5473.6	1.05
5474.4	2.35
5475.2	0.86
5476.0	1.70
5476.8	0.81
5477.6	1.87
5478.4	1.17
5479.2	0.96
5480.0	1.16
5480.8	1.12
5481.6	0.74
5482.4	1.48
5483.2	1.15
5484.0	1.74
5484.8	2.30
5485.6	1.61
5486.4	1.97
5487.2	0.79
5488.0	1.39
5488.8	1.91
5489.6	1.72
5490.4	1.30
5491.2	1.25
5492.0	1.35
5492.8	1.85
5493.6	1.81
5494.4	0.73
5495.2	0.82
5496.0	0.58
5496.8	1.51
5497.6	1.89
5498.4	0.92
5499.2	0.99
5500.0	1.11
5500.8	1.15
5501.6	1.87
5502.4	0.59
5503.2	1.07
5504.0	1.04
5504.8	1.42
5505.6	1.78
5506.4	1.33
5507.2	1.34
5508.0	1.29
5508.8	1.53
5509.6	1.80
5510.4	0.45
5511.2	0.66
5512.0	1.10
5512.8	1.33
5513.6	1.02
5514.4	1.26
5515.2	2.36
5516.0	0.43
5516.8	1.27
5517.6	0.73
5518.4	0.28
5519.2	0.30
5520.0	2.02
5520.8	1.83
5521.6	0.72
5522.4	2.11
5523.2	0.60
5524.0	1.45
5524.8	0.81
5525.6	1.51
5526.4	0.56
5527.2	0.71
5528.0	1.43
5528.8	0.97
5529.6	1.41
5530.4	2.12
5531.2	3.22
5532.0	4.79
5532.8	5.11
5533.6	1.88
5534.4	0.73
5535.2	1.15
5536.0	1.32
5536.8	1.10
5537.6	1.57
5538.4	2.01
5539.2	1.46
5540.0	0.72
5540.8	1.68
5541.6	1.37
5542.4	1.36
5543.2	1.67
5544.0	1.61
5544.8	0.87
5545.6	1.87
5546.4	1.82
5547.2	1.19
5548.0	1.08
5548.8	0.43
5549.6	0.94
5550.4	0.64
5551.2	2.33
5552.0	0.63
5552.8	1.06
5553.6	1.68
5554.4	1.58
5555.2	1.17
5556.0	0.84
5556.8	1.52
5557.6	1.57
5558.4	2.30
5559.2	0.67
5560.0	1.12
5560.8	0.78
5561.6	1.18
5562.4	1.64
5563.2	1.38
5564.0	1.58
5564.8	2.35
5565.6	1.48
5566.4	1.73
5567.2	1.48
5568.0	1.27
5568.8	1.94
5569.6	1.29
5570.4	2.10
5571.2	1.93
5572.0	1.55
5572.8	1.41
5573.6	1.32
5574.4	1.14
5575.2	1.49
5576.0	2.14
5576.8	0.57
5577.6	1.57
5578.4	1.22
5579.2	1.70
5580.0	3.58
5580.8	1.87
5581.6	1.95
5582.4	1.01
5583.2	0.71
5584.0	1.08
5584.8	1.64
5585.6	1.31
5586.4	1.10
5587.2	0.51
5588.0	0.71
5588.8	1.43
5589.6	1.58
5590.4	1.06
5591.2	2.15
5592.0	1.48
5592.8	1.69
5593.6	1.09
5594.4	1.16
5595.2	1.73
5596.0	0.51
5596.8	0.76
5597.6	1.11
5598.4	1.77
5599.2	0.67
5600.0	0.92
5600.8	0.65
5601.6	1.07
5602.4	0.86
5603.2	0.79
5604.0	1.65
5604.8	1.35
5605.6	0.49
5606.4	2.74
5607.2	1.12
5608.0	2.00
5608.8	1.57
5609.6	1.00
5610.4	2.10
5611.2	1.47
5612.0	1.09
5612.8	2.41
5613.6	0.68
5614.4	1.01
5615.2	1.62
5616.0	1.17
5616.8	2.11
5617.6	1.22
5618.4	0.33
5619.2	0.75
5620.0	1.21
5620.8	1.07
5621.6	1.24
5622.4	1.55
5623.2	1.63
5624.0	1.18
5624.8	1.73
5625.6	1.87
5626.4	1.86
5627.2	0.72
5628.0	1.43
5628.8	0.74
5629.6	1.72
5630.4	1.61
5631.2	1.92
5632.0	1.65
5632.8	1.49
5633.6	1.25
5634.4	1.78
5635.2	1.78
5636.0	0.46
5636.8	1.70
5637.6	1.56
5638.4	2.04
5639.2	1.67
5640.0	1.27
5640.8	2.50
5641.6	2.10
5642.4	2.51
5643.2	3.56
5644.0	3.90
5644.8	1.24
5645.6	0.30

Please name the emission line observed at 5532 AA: H-beta 4861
